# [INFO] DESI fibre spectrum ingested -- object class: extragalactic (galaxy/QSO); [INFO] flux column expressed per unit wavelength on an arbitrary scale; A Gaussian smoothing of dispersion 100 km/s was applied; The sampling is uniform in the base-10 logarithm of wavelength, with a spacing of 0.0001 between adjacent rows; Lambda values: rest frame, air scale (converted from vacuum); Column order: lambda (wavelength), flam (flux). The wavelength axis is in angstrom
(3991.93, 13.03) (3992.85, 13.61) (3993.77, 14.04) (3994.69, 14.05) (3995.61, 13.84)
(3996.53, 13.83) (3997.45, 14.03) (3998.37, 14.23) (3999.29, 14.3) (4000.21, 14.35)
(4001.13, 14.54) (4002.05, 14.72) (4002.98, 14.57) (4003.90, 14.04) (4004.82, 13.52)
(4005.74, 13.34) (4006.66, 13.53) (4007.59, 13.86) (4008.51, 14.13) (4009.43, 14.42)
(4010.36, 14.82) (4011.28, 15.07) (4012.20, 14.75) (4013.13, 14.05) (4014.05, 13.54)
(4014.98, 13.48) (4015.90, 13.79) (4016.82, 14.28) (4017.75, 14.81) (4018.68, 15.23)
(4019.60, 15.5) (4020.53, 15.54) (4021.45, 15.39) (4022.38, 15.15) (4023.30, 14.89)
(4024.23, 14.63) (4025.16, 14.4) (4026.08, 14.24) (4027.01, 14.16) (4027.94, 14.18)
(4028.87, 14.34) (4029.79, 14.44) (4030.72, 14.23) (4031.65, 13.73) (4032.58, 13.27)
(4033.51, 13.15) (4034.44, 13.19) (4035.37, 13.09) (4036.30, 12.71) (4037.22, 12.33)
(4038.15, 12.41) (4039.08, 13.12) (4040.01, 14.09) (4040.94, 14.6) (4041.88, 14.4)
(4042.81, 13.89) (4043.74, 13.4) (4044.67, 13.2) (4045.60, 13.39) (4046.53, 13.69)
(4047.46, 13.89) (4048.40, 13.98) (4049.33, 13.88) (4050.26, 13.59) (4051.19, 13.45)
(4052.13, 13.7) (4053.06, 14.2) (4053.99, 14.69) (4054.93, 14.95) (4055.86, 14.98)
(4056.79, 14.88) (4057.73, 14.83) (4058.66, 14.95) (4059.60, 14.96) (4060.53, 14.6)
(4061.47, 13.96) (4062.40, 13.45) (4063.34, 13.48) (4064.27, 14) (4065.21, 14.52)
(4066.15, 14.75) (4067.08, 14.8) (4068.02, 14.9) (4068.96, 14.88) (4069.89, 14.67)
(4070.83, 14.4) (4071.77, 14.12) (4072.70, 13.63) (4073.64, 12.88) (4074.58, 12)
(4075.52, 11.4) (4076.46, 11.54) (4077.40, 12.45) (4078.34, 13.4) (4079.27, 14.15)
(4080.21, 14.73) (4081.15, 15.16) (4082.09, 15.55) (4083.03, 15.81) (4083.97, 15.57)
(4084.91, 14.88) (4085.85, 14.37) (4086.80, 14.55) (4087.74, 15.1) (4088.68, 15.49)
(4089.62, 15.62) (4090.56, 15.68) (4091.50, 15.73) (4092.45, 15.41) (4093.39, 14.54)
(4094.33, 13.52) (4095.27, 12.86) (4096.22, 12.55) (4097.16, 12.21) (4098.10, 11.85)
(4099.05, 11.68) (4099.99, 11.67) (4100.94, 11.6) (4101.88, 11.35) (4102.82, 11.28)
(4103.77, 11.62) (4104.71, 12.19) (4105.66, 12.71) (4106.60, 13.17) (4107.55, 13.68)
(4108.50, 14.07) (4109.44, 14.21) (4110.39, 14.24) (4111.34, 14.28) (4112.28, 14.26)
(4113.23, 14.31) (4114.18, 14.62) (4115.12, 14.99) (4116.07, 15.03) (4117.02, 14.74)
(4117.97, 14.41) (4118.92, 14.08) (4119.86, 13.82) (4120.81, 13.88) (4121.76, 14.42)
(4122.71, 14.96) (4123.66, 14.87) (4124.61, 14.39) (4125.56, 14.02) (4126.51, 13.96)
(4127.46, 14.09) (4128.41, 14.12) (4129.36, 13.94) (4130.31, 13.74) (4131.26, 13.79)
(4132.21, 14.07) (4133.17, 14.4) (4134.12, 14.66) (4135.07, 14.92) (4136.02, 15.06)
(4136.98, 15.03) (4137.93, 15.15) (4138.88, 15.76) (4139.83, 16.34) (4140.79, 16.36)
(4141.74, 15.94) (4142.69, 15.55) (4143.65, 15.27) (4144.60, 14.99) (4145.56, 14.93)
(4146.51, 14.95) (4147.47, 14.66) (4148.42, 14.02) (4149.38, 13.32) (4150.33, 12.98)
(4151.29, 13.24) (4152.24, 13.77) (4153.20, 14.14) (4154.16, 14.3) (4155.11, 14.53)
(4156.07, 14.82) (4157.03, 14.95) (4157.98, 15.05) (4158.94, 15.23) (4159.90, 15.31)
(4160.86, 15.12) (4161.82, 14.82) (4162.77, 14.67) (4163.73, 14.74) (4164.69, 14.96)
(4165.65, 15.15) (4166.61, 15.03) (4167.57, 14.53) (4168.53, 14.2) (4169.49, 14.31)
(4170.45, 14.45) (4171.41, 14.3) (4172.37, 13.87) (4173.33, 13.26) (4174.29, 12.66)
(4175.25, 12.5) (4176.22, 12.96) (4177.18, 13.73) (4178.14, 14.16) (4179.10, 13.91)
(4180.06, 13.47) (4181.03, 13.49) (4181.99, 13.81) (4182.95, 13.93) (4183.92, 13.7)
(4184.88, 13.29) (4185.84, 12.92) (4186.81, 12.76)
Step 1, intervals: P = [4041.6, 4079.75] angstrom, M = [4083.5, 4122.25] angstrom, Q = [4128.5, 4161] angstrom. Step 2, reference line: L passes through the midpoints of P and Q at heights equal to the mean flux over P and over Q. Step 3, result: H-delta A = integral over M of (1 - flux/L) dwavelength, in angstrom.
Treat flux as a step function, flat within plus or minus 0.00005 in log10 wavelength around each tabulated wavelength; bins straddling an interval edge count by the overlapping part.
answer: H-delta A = 1.4 angstrom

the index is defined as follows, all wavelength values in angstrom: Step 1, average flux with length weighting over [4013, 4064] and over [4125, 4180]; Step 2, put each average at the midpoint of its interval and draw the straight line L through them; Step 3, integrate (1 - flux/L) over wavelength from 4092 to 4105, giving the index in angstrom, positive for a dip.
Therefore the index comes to 1.7 angstrom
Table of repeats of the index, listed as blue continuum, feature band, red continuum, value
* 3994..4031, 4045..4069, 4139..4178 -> 0.2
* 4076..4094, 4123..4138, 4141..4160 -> 0.3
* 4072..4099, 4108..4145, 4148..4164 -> -1.0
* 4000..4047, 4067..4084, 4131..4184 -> 0.3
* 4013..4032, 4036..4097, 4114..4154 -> 1.7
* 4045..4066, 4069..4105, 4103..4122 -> 1.0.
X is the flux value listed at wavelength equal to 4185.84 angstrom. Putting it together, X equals 12.92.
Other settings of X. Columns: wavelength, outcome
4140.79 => 16.36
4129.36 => 13.94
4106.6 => 13.17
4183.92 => 13.7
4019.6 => 15.5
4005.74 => 13.34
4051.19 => 13.45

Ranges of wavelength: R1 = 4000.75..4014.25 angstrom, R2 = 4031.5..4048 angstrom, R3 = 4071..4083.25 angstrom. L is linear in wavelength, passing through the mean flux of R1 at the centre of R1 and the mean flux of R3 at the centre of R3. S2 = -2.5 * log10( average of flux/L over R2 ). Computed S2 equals 0.04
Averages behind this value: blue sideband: 14.2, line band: 13.4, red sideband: 13.6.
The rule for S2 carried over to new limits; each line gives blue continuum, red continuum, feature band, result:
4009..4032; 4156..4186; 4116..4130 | 0.00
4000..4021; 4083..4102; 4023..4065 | 0.02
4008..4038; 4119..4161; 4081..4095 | -0.05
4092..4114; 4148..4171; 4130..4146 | -0.08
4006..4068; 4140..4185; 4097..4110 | 0.15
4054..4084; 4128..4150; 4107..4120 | 0.02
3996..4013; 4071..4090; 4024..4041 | 0.04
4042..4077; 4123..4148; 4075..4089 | 0.00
